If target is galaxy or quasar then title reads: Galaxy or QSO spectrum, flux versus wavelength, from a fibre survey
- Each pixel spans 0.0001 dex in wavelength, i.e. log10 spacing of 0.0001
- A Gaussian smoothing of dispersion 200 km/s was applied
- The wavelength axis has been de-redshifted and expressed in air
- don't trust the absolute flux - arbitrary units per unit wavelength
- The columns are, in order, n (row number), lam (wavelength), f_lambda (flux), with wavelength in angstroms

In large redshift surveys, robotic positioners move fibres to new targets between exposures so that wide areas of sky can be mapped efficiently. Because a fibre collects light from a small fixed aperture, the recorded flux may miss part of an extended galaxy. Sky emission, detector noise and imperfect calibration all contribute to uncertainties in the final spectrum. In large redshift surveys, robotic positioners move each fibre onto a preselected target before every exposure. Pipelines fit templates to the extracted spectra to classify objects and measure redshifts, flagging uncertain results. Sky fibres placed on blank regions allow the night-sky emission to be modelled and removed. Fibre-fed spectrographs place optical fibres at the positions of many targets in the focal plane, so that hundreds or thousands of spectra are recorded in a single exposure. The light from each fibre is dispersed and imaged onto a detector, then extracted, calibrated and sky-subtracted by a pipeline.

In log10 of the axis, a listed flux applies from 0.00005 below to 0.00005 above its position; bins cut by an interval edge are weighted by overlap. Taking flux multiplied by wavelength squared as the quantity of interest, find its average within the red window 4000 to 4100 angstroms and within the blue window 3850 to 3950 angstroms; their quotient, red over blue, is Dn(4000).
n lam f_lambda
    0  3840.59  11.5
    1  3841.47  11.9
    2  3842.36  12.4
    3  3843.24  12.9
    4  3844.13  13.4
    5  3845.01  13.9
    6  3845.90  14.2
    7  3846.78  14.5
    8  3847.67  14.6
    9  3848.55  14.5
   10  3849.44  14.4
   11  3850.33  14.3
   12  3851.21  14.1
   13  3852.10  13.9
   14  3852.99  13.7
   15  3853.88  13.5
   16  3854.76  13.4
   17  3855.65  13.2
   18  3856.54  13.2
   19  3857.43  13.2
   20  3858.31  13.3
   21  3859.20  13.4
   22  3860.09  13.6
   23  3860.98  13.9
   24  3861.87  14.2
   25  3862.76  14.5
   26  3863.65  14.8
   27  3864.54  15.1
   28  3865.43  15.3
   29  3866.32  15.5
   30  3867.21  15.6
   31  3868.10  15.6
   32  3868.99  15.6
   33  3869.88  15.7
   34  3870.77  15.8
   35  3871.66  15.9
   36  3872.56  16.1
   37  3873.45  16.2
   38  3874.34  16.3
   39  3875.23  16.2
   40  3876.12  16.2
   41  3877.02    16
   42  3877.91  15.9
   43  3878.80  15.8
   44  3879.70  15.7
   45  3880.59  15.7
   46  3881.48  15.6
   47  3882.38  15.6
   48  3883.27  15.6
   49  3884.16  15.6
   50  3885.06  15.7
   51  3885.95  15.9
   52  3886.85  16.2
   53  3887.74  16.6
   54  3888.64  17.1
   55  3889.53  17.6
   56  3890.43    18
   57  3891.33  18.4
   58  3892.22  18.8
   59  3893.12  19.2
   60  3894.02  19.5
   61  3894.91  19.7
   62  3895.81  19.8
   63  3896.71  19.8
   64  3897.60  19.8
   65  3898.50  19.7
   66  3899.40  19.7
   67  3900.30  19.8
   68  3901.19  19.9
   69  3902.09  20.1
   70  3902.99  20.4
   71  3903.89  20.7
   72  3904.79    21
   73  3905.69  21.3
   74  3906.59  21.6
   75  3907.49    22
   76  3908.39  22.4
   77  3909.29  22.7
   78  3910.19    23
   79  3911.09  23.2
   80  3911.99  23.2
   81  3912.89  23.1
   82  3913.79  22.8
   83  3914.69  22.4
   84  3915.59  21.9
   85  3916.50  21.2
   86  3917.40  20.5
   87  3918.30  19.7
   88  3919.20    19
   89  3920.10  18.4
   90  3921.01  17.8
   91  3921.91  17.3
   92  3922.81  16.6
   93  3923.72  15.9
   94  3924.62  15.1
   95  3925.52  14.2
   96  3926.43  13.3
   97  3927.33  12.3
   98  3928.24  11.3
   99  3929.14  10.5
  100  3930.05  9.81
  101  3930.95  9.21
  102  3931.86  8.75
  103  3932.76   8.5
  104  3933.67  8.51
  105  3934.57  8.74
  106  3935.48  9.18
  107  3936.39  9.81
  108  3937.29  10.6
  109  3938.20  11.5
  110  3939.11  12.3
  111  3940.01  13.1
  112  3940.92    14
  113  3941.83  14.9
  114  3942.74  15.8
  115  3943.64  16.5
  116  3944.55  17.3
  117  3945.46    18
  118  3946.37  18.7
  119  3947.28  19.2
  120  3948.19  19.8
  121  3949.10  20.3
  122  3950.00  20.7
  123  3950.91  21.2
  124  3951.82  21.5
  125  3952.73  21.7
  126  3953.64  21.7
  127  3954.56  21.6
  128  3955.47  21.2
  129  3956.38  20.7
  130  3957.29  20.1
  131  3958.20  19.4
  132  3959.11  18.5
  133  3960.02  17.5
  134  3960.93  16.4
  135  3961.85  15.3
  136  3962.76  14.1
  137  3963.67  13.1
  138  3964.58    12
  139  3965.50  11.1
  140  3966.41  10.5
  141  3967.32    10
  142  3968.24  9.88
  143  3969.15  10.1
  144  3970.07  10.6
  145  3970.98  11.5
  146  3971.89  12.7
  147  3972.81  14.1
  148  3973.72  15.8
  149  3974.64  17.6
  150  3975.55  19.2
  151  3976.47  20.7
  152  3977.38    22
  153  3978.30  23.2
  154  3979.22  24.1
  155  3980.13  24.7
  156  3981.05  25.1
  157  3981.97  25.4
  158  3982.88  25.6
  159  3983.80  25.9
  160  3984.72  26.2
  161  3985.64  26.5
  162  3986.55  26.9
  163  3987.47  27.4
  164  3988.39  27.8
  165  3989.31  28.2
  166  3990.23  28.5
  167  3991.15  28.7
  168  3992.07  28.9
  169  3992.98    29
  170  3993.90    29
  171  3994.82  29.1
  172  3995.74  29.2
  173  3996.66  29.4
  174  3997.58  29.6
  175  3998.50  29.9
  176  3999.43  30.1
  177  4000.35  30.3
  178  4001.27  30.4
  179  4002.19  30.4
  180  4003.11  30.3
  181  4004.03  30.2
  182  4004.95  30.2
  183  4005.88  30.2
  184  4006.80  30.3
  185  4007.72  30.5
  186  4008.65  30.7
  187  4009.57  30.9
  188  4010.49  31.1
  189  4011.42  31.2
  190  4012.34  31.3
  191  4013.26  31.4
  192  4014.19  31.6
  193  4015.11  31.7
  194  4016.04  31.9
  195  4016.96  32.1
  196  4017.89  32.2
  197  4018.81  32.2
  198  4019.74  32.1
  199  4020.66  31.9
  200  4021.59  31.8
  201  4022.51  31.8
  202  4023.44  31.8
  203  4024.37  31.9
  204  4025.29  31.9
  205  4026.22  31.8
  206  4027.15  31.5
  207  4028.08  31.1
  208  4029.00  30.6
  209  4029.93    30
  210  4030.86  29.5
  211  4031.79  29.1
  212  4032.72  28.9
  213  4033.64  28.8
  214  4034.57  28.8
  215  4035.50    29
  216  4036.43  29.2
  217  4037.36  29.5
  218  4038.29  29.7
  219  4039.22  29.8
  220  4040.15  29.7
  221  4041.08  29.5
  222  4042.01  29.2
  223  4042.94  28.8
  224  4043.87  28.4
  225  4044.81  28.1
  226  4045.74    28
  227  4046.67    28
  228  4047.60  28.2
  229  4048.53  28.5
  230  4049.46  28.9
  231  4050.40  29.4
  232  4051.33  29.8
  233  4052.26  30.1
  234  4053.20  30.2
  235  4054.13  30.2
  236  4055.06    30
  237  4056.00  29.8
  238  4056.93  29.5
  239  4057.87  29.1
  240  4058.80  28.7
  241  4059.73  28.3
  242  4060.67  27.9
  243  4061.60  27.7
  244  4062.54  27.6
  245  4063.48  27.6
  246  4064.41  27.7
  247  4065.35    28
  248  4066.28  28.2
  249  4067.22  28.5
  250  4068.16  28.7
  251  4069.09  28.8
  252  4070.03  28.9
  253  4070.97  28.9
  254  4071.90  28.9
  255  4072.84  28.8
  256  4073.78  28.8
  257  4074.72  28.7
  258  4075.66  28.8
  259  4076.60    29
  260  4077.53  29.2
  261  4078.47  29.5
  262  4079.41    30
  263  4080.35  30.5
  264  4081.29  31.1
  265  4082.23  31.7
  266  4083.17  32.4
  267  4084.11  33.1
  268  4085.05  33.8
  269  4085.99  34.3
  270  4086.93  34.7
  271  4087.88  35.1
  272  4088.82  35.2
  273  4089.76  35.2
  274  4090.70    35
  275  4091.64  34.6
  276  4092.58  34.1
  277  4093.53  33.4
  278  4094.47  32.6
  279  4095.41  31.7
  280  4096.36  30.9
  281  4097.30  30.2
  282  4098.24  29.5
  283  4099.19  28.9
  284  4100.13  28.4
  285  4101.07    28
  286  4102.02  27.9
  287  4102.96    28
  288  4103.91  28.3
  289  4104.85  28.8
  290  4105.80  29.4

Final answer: 2.0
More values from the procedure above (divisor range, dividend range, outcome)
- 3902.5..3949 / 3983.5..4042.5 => 1.88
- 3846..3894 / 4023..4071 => 2.08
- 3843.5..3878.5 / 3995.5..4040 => 2.26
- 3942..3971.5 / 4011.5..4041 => 1.91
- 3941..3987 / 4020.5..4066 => 1.66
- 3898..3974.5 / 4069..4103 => 2.01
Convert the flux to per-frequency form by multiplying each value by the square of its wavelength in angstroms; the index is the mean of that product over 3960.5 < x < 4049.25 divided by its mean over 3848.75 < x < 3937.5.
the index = 1.7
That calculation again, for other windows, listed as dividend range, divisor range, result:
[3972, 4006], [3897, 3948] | 1.61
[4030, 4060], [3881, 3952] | 1.80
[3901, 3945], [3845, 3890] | 1.13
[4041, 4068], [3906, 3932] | 1.71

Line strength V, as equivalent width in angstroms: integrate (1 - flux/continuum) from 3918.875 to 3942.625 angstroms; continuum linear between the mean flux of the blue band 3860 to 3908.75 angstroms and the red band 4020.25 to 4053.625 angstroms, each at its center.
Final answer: 9.4 angstroms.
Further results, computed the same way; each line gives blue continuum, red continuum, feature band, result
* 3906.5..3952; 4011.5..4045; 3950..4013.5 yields 2.6 angstroms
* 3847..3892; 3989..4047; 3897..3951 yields 8.6 angstroms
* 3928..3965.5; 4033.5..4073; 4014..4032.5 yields -4.7 angstroms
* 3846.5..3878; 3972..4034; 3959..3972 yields 6.3 angstroms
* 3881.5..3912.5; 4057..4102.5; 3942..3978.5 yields 9.7 angstroms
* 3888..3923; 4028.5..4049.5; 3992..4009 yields -2.2 angstroms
